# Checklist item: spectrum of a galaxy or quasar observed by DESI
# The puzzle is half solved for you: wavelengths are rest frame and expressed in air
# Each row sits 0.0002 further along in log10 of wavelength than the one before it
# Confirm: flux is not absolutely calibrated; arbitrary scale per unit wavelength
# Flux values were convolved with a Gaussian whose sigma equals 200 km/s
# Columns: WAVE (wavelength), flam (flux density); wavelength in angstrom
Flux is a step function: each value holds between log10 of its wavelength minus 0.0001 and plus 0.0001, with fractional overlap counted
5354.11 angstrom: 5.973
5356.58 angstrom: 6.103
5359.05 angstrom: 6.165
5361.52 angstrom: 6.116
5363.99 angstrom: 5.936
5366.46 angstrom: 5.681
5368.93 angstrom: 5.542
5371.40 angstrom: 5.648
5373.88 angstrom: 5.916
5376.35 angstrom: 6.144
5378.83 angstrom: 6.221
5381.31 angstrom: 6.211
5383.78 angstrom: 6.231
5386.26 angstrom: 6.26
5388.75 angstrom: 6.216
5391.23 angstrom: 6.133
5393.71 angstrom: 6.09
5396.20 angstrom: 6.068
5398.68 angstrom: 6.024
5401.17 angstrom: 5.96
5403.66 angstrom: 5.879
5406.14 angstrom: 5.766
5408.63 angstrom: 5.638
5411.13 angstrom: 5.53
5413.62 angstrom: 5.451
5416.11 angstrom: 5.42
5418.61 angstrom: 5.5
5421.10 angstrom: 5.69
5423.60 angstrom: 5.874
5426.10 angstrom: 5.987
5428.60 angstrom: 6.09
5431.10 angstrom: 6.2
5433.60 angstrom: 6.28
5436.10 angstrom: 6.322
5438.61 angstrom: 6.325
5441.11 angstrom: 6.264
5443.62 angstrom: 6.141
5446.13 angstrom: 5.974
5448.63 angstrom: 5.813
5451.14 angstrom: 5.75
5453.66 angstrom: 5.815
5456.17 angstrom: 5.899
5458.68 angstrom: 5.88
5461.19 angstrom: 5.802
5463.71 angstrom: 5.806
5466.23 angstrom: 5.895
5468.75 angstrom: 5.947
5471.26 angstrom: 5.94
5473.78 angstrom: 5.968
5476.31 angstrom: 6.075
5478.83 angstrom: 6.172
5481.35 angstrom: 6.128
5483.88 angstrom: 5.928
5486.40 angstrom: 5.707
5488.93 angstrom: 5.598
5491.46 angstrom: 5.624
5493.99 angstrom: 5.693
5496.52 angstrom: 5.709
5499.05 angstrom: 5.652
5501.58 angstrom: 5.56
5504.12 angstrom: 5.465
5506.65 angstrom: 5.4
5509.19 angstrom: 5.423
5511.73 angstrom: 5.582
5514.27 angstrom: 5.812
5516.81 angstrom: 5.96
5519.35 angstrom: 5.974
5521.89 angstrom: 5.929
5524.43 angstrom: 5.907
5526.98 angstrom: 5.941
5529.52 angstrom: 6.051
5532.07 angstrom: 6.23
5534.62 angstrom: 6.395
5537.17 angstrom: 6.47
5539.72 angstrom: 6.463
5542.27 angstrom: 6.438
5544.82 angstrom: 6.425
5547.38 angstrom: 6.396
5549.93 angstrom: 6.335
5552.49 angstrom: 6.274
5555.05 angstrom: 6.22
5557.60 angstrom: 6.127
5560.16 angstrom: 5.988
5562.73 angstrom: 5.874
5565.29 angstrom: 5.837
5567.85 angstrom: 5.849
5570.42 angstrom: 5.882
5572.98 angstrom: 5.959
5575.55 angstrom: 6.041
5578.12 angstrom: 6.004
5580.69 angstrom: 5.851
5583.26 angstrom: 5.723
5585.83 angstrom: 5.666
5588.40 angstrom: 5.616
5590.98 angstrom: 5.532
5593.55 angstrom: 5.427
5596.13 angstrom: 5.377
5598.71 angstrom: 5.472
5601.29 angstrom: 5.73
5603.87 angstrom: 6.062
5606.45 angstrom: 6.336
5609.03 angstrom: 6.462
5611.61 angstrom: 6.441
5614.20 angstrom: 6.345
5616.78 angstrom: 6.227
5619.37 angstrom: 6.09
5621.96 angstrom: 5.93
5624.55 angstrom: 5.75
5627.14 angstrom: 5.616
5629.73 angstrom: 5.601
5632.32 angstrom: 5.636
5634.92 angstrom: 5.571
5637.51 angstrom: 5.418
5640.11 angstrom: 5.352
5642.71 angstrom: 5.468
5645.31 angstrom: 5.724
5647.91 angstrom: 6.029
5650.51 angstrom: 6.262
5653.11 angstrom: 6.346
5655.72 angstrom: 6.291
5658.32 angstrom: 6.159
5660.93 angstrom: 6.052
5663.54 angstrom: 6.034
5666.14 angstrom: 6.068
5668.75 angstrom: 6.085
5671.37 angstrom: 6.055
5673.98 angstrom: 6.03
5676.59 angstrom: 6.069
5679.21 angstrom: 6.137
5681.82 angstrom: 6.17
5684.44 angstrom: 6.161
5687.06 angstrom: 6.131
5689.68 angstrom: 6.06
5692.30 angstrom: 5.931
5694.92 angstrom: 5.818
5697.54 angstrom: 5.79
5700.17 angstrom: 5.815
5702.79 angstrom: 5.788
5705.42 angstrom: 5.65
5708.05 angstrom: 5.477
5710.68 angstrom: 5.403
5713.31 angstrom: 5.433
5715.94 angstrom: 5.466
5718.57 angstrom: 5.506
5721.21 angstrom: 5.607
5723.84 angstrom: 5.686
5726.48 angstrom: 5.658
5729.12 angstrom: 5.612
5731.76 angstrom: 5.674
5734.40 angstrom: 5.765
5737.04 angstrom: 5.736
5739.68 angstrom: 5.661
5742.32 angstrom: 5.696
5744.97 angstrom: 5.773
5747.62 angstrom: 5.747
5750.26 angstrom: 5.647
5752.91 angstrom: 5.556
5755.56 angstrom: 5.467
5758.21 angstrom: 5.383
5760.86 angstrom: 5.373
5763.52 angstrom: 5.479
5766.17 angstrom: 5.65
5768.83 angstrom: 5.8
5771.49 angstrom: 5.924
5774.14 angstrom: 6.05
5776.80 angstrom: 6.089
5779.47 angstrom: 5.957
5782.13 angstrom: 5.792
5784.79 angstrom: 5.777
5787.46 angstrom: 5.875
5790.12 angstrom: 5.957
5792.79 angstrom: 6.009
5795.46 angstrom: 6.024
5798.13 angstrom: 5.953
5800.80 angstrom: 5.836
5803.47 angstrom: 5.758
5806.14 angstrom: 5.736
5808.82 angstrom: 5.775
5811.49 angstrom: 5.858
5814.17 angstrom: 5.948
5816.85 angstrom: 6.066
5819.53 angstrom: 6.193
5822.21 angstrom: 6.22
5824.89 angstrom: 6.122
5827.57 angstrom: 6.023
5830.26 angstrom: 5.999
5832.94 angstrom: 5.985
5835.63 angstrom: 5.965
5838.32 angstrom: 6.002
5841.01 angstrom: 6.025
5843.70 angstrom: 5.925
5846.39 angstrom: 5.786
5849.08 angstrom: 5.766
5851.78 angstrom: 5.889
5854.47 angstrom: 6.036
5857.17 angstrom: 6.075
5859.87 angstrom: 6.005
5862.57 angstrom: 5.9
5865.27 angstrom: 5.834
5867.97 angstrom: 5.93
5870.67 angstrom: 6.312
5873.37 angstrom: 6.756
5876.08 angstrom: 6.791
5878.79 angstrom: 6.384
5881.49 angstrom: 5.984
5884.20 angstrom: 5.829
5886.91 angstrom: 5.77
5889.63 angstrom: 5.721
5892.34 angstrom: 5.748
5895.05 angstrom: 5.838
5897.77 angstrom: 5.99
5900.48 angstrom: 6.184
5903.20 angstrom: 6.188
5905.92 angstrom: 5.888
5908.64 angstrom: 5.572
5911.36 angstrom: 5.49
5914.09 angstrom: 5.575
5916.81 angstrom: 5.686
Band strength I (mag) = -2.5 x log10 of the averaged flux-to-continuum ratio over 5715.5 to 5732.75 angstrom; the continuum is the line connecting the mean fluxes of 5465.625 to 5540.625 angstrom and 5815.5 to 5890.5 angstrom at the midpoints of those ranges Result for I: 0.07 mag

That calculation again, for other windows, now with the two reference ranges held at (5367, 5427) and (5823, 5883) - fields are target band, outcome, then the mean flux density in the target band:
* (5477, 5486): -0.02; 6.05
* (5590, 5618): 0.00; 5.95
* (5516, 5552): -0.05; 6.21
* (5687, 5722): 0.06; 5.69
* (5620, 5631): 0.04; 5.75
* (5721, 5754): 0.06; 5.68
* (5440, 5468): 0.00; 5.91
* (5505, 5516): 0.07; 5.57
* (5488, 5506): 0.06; 5.61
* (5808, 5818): 0.02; 5.92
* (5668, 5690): -0.02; 6.1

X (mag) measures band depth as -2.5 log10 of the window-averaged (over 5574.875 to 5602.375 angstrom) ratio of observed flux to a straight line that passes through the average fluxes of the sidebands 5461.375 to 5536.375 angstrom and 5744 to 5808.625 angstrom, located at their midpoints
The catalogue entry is 0.030 mag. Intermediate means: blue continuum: 5.85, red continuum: 5.78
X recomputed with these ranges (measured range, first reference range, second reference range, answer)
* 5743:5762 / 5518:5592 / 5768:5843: 0.08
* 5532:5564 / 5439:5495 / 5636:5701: -0.06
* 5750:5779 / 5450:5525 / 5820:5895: 0.05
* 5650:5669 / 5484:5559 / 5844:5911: -0.03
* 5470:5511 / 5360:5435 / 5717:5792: 0.02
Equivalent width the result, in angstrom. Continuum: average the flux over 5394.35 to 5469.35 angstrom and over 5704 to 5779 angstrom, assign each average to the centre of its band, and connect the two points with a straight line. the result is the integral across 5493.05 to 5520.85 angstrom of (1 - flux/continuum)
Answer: 0.9 angstrom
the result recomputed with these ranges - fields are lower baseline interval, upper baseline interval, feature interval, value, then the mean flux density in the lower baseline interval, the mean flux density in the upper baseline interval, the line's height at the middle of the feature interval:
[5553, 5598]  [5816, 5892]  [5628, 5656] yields 0.51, 5.82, 6.04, 5.88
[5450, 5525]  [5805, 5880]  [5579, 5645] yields 1.09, 5.8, 6.05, 5.89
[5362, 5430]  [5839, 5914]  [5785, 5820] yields 0.32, 5.9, 5.98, 5.97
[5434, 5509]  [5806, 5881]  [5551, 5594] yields 0.24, 5.87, 6.05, 5.92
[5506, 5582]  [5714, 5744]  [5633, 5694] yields -2.10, 6.04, 5.64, 5.78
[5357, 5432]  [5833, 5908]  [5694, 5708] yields 0.55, 5.92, 6.01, 5.98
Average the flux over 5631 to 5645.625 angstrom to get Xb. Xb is 5.51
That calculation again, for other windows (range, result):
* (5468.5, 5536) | 5.84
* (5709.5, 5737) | 5.59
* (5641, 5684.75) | 6.06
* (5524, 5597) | 6.01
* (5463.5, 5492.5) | 5.9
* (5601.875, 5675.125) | 5.98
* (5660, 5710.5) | 5.95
